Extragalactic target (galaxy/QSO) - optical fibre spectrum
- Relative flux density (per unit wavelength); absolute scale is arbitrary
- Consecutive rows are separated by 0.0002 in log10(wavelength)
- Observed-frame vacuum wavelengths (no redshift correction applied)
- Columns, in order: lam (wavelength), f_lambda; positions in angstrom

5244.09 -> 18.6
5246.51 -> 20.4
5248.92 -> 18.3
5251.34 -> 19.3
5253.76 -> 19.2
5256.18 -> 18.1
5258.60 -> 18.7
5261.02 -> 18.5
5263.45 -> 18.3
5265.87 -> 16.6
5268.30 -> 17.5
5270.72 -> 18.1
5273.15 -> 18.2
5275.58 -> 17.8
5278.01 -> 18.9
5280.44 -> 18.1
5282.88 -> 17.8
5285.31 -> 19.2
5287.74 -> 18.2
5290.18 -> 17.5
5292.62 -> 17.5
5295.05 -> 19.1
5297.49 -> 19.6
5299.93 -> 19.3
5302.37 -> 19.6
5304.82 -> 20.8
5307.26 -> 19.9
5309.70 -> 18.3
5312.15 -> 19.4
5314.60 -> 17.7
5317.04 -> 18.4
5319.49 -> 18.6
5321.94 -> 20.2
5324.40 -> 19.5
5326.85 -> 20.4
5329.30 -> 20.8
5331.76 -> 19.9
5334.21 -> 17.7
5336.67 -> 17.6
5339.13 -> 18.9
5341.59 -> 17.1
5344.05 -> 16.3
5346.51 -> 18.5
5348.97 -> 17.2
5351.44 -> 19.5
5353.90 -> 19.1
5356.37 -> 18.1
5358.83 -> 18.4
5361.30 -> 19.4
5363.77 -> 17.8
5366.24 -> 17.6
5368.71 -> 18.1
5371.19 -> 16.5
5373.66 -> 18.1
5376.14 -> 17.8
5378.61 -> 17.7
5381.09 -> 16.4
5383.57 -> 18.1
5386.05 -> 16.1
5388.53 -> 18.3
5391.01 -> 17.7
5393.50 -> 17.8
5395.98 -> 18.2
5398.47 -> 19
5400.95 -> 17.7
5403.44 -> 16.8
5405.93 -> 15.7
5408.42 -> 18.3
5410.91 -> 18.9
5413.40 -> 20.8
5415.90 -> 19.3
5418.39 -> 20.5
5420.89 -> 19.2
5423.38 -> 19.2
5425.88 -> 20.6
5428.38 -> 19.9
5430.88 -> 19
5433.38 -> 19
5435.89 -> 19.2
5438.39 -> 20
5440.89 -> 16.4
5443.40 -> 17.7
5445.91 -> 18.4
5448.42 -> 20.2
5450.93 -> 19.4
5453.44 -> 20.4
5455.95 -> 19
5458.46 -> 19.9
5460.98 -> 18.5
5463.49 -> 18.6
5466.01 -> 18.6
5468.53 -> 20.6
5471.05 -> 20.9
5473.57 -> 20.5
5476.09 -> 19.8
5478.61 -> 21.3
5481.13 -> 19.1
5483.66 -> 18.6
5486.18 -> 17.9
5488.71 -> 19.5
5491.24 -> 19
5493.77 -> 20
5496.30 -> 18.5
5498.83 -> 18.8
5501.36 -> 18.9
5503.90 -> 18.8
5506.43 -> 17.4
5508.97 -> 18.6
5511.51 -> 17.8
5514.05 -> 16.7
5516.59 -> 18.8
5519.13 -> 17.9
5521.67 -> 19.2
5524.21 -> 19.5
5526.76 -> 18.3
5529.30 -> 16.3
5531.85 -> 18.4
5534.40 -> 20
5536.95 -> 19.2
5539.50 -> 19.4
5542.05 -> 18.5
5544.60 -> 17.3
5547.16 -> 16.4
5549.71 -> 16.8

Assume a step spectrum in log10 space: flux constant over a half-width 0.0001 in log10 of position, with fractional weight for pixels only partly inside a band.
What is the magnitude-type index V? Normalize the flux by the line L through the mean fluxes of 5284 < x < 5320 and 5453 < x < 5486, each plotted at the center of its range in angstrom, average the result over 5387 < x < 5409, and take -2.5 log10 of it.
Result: 0.09 mag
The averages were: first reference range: 18.9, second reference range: 19.6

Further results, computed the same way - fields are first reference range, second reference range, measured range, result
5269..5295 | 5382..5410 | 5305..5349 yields -0.05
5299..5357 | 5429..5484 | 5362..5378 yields 0.08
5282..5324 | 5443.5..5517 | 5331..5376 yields 0.05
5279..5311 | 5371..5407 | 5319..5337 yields -0.06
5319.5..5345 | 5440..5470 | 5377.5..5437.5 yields 0.03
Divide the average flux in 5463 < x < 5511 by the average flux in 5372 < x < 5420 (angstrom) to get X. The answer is 1.06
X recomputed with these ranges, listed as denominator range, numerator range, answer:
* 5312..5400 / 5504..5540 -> 1.01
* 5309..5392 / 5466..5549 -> 1.03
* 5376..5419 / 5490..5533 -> 1.02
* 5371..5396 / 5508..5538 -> 1.05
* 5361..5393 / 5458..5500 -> 1.10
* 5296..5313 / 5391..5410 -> 0.90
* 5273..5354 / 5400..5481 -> 1.03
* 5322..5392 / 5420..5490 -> 1.06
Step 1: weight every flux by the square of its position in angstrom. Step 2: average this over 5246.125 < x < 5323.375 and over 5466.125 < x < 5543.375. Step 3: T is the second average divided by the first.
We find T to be 1.1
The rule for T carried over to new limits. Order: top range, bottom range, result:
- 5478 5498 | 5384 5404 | 1.12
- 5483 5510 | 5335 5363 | 1.09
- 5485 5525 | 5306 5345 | 1.05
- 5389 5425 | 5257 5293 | 1.08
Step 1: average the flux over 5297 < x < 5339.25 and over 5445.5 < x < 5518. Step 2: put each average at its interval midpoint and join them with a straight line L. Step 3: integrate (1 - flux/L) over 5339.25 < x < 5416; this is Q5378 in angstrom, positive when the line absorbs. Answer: 5.1 angstrom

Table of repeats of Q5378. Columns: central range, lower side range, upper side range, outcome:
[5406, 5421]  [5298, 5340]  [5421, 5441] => 0.1 angstrom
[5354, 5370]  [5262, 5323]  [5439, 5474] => 0.5 angstrom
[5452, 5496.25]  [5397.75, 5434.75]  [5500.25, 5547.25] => -2.2 angstrom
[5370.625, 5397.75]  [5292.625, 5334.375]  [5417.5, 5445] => 2.3 angstrom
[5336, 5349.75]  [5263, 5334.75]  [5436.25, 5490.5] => 0.9 angstrom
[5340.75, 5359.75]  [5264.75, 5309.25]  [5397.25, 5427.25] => 0.7 angstrom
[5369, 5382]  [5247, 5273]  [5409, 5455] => 1.1 angstrom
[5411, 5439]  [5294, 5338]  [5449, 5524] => -0.7 angstrom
